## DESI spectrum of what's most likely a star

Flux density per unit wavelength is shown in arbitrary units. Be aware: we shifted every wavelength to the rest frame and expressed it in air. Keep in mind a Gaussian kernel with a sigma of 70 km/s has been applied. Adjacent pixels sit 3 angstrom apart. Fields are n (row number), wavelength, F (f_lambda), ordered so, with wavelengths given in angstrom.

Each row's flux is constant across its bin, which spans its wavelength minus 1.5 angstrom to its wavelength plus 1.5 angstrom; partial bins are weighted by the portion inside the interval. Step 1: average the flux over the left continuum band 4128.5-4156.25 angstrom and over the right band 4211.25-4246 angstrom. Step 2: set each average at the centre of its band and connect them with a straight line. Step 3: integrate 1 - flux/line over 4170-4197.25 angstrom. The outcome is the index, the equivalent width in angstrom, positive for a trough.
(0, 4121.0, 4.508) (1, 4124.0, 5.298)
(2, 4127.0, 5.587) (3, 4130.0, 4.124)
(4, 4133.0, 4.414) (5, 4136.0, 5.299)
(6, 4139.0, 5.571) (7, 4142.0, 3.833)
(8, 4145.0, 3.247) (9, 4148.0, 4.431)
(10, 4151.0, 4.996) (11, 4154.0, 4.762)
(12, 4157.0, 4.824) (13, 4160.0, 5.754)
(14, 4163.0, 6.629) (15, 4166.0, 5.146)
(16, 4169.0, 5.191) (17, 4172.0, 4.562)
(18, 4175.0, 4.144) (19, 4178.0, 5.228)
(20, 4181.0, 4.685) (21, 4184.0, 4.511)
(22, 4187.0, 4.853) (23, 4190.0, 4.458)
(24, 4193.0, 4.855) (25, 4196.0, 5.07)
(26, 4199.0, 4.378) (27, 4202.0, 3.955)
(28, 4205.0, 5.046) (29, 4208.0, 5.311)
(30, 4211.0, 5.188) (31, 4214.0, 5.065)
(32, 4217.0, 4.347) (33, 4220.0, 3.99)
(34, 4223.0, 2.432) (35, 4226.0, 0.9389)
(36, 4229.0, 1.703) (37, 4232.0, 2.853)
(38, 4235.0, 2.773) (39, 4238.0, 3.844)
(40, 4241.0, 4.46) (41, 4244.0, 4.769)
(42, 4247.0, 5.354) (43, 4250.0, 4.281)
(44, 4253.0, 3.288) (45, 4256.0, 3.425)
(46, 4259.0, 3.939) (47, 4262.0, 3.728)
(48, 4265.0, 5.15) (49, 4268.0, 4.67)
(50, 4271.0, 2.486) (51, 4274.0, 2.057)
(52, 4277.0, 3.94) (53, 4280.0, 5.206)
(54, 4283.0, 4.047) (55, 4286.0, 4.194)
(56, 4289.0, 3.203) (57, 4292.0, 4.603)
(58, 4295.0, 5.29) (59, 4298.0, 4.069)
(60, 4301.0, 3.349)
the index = -4.7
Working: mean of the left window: 4.53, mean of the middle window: 4.71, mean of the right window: 3.47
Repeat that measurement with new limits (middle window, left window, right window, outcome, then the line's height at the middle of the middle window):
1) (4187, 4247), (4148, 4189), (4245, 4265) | 6.43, 4.5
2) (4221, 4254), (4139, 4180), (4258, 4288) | 6.67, 4.22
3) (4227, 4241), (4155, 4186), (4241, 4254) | 5.09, 4.57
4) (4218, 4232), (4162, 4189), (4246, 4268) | 6.51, 4.48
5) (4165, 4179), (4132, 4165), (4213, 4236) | -1.71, 4.3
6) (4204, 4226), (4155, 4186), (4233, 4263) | 1.13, 4.43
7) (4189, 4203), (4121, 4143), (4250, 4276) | -0.97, 4.27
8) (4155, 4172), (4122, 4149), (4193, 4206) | -2.81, 4.64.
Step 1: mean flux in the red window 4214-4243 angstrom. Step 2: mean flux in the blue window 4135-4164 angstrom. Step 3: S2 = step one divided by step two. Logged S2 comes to 0.65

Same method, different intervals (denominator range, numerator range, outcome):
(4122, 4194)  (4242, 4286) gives 0.83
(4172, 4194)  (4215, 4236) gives 0.59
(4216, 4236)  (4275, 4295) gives 1.58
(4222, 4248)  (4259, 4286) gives 1.22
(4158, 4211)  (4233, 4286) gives 0.80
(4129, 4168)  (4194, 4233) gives 0.80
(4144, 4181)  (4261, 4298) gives 0.82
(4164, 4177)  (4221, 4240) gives 0.52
